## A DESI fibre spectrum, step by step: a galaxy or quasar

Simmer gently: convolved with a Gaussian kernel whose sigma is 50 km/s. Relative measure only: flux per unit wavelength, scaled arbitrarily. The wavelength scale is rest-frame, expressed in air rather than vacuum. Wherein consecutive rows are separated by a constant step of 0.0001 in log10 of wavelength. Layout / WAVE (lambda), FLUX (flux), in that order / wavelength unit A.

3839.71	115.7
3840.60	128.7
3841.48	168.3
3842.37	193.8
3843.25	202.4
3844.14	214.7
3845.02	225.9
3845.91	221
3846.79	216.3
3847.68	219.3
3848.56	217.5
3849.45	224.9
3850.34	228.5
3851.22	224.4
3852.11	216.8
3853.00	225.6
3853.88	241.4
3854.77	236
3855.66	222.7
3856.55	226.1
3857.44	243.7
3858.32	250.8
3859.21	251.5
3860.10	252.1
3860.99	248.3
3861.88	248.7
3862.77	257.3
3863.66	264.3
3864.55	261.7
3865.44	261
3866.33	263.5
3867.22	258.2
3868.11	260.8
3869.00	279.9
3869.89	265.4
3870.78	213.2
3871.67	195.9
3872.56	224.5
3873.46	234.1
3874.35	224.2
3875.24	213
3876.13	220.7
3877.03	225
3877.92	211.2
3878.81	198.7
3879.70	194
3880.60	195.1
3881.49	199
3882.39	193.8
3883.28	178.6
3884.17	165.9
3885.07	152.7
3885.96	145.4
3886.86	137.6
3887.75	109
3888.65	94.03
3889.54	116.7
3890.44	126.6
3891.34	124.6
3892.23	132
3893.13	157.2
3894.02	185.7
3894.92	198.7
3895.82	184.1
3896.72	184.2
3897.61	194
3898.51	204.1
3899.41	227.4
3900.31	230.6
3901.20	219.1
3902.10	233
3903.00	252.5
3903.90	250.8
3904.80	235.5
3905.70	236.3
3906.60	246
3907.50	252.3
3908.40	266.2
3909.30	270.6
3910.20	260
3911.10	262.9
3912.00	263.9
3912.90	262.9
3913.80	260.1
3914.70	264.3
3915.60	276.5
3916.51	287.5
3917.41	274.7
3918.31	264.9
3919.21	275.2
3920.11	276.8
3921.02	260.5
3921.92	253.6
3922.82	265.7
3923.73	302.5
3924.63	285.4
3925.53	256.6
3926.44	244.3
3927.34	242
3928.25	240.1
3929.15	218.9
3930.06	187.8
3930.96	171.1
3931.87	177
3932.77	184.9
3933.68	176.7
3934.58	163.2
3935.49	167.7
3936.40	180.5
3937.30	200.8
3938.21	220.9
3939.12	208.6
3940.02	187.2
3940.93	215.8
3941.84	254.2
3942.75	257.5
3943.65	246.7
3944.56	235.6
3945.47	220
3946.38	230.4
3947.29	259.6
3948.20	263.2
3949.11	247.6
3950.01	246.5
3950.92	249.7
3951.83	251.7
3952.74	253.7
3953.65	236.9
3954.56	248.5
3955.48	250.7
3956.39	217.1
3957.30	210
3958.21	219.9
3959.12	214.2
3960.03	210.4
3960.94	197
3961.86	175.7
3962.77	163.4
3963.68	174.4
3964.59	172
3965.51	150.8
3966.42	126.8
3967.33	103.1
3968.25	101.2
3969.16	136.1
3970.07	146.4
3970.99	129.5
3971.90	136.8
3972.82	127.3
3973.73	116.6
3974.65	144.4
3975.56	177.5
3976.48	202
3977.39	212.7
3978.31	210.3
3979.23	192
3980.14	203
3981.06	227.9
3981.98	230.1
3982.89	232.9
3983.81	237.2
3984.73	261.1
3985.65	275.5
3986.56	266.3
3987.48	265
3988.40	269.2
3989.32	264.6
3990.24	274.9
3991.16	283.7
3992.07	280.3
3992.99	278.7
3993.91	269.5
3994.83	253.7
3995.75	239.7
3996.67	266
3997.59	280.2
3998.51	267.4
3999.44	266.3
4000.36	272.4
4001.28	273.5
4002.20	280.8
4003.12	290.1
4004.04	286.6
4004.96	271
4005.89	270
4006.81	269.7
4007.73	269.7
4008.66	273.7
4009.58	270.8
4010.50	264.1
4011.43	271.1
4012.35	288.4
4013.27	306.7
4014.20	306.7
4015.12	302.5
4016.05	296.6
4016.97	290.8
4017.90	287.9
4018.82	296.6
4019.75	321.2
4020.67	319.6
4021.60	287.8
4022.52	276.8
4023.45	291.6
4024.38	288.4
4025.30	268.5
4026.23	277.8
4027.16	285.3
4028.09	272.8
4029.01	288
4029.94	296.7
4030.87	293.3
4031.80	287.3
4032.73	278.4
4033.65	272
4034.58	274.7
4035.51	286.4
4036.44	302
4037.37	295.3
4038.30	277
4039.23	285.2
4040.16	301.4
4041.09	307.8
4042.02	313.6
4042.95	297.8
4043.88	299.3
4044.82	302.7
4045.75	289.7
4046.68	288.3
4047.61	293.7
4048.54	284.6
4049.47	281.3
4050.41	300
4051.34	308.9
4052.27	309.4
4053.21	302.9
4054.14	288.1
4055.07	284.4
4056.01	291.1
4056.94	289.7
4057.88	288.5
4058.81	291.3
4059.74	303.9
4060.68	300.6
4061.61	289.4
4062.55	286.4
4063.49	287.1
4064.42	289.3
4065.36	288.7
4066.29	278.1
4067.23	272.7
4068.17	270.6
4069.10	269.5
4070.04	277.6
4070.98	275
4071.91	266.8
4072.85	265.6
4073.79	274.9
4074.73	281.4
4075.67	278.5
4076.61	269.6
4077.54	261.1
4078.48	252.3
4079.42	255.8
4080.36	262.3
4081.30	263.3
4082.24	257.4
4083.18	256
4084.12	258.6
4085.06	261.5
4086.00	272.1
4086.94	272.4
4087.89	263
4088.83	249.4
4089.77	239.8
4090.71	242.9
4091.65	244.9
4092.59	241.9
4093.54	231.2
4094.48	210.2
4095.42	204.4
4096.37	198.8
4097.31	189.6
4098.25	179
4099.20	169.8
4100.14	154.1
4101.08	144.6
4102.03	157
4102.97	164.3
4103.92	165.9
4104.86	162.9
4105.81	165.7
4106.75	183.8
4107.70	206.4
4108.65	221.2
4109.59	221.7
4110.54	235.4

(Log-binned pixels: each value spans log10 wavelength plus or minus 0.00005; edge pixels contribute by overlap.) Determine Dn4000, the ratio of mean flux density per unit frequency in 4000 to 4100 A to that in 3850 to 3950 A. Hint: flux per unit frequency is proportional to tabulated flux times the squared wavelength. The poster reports 1.3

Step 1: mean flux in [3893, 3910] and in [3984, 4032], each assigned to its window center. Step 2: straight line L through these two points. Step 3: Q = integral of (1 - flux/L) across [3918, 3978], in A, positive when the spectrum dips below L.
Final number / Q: 9.4 A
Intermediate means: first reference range 224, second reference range 280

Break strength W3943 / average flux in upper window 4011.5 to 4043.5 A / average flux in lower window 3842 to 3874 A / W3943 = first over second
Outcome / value 1.24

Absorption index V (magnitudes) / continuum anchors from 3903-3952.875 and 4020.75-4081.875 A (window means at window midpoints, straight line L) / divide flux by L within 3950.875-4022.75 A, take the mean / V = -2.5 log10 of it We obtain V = 0.11 mag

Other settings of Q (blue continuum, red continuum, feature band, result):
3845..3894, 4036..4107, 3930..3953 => 1.0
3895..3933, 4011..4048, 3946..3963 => 2.0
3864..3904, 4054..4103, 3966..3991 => 3.3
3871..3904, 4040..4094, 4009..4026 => -2.5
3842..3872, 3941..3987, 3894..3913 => -0.9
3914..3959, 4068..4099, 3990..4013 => -2.9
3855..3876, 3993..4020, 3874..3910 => 8.0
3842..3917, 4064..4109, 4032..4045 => -3.4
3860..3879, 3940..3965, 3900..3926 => -3.1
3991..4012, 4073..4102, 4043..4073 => -4.7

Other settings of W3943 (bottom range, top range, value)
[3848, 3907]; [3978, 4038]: 1.29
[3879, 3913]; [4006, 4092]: 1.43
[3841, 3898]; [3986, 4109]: 1.28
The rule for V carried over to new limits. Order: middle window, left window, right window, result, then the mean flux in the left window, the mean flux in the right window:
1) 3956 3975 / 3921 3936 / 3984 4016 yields 0.47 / 222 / 274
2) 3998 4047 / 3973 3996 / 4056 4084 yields -0.14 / 234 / 276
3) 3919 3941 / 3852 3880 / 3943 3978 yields -0.06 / 238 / 195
